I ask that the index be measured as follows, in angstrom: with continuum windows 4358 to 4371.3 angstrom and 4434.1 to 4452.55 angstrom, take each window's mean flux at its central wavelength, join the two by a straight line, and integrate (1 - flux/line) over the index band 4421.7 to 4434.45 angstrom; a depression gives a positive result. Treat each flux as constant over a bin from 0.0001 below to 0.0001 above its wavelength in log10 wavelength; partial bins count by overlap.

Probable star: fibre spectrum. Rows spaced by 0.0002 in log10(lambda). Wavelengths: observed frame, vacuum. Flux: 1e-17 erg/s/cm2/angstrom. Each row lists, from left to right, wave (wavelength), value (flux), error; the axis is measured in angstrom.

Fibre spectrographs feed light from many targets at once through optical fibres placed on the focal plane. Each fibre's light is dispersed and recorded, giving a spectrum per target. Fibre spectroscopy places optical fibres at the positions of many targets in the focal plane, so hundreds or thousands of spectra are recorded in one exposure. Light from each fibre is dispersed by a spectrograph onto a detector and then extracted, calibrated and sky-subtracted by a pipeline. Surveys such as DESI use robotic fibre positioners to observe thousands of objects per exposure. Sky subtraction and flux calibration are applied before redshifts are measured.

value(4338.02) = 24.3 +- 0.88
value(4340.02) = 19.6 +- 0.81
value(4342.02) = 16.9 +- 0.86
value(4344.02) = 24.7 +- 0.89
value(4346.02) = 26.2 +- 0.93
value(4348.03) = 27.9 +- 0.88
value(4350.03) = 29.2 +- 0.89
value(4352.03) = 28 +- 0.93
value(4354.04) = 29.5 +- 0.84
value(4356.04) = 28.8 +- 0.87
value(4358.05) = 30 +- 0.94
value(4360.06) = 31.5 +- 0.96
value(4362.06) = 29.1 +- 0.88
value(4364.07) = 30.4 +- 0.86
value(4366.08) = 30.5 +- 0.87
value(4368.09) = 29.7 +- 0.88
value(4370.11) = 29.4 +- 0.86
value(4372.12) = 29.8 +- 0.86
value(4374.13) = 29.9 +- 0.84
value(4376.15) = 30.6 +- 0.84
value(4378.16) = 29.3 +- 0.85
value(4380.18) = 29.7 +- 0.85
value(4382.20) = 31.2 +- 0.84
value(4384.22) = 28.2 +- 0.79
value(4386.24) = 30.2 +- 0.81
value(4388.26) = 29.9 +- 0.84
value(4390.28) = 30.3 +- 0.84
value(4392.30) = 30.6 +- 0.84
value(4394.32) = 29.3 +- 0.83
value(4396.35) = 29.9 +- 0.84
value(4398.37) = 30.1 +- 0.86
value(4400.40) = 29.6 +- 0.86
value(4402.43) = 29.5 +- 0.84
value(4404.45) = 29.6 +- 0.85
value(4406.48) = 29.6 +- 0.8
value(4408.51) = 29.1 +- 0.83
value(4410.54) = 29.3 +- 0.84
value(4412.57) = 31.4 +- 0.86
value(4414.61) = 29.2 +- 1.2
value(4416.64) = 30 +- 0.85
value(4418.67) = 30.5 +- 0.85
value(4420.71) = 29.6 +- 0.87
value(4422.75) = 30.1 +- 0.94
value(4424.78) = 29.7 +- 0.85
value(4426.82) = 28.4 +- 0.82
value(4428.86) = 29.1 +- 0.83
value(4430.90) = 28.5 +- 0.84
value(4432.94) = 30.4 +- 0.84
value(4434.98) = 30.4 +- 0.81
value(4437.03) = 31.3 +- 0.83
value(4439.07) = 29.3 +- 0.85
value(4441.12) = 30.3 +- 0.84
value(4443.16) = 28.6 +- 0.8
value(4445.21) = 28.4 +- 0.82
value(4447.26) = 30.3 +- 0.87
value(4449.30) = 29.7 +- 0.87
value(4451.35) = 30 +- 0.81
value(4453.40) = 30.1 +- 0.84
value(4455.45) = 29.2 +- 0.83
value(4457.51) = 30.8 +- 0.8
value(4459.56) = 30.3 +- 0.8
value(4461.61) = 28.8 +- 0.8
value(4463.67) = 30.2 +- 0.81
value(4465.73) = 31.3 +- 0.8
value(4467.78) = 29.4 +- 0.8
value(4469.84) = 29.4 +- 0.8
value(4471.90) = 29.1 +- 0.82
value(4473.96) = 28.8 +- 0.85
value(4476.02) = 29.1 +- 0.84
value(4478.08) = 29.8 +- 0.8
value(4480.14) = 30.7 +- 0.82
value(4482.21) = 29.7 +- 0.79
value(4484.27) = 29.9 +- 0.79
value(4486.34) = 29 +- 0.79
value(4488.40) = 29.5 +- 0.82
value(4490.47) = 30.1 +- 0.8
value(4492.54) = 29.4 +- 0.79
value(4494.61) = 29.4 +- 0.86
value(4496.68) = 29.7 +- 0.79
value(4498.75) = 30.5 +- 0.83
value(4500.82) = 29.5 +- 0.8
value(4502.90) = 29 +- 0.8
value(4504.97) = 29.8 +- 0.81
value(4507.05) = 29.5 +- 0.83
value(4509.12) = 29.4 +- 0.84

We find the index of 0.2 angstrom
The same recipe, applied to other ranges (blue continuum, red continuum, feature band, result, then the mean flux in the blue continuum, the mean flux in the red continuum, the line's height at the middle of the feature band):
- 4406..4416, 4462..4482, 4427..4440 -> 0.0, 29.7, 29.7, 29.7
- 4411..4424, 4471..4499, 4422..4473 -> 0.3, 30.1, 29.6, 29.9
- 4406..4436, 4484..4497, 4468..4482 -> 0.0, 29.7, 29.5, 29.6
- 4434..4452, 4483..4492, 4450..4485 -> -0.1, 29.8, 29.6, 29.7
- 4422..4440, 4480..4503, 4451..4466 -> -0.2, 29.7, 29.7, 29.7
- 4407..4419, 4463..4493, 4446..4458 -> -0.1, 29.9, 29.7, 29.8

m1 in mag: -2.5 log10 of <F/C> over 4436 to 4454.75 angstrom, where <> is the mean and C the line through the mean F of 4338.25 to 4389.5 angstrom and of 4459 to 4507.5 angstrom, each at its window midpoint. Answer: -0.02 mag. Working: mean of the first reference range 28.4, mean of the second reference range 29.7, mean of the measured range 29.8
